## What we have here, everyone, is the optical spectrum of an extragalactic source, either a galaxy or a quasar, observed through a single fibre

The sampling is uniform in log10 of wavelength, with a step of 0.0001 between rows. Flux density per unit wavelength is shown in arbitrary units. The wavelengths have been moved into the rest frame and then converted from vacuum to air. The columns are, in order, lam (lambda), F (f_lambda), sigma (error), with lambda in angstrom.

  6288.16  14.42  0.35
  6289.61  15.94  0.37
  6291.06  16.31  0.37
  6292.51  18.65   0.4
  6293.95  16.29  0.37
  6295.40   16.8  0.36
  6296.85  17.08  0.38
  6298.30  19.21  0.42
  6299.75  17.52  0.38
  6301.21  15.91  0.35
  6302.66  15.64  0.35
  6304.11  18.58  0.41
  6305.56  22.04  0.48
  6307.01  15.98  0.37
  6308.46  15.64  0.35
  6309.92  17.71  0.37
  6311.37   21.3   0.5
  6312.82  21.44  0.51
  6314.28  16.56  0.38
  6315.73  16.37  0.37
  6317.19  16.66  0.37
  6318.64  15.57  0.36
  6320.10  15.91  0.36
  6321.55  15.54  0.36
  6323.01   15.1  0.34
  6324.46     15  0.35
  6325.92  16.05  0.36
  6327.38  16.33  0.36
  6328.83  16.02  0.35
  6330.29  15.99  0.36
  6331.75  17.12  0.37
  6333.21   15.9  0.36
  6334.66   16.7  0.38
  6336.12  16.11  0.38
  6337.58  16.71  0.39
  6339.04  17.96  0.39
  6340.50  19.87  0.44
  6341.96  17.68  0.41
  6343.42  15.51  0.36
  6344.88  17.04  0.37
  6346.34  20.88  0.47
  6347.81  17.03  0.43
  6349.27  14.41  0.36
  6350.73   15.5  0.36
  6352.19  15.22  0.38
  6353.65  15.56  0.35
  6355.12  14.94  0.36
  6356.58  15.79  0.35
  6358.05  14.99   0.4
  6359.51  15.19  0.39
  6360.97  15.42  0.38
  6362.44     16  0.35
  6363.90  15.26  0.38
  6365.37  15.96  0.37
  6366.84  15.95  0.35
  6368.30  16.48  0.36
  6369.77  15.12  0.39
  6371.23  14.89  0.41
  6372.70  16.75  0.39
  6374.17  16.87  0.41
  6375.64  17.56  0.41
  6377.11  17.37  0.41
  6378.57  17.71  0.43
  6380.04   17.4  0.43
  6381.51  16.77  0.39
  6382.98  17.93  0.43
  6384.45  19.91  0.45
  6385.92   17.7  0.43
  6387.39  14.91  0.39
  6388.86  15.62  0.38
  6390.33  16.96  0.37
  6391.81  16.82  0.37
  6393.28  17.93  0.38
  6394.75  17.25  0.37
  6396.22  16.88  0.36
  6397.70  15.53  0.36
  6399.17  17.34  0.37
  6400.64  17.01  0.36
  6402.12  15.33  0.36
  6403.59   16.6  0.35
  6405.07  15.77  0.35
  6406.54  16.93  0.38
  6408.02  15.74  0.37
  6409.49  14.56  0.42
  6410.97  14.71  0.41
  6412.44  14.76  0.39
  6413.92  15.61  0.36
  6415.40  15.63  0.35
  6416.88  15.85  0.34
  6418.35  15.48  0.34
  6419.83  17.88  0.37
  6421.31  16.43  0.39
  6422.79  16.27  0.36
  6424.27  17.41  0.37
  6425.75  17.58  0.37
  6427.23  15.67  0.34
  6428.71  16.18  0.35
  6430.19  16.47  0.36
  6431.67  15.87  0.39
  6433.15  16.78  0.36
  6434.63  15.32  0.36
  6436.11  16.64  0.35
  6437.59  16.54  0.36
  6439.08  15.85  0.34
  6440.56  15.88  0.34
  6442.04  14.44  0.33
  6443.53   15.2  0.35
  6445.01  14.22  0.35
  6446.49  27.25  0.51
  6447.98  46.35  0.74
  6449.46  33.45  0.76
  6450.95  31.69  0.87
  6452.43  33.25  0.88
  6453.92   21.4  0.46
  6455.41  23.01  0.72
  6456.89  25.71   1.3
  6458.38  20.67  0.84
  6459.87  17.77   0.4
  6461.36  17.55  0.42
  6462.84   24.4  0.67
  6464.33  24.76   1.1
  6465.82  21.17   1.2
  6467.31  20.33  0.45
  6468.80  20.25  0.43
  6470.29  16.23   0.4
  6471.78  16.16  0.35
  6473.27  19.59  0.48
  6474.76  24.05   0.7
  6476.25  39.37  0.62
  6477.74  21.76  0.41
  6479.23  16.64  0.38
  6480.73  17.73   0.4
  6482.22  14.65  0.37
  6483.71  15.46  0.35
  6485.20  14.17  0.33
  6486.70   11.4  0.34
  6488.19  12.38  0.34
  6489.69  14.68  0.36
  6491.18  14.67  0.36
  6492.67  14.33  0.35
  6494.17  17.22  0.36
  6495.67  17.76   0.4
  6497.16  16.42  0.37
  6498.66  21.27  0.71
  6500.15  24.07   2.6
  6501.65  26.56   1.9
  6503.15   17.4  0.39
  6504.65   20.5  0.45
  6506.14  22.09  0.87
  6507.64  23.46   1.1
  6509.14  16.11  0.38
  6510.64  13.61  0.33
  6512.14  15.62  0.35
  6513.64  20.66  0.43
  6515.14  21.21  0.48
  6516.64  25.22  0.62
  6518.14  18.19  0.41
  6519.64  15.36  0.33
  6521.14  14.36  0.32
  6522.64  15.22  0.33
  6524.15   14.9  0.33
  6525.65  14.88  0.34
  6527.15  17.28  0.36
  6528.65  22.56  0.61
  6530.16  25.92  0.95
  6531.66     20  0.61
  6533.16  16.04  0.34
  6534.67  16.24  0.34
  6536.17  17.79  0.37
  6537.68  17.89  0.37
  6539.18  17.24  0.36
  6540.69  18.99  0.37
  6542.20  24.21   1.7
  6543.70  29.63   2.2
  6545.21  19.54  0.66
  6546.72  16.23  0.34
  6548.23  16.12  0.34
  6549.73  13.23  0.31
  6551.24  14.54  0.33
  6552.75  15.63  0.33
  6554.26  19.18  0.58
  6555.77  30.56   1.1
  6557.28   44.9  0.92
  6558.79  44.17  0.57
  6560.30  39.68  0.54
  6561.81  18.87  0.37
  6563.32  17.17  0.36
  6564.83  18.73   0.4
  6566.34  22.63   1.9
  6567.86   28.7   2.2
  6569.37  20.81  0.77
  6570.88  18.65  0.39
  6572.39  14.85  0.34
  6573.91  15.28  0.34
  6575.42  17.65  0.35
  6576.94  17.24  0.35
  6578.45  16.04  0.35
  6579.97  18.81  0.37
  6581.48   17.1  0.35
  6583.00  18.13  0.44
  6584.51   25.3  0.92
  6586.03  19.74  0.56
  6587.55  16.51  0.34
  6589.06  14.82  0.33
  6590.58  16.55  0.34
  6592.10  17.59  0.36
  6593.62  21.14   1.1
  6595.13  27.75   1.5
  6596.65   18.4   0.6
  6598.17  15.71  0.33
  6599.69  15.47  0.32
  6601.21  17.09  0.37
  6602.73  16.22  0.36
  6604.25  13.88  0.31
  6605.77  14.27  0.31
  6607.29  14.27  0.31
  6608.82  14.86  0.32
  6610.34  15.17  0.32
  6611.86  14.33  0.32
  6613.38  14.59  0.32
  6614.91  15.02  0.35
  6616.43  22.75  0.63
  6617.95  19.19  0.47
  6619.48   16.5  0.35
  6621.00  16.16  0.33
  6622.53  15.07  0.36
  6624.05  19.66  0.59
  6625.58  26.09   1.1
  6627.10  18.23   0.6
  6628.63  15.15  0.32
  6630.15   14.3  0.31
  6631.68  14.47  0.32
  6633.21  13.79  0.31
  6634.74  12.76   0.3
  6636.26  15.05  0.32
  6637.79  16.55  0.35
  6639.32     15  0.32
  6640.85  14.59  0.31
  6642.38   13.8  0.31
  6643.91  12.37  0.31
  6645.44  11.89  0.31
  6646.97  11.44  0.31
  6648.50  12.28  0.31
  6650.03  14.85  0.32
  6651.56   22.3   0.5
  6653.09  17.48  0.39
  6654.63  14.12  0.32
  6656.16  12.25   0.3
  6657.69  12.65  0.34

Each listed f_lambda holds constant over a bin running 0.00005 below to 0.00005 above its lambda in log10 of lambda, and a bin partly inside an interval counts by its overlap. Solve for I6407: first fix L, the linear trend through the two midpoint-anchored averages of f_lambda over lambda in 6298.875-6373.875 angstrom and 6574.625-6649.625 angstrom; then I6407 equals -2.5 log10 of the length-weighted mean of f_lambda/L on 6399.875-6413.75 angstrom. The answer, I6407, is 0.057 mag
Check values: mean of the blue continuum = 16.6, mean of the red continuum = 16.5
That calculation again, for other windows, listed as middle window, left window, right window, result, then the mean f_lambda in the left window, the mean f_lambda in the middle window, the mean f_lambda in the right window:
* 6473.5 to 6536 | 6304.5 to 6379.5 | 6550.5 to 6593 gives 0.08 mag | 16.6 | 18.6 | 21.4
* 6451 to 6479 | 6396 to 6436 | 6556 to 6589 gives -0.25 mag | 16.1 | 22.8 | 22.4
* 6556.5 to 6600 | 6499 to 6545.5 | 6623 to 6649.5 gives -0.22 mag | 19.5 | 21.4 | 15.1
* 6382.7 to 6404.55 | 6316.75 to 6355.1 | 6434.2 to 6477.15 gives 0.15 mag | 16.4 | 16.9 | 22.4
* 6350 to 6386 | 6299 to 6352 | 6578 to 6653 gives 0.04 mag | 17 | 16.3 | 16.6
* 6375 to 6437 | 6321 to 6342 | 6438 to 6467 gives 0.24 mag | 16.5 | 16.5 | 23.2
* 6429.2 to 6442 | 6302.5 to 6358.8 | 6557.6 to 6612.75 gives 0.12 mag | 16.8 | 16.1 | 19.5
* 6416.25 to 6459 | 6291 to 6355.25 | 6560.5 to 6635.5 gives -0.17 mag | 16.9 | 20.2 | 17.8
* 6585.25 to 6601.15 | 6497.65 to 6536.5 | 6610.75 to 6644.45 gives -0.08 mag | 19.1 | 18.3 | 16.2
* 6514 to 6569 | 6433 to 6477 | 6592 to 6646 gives -0.12 mag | 22.3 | 21.2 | 16.4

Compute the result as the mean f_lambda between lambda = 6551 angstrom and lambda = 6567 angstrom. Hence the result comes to 26.4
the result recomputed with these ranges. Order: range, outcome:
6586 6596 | 19.1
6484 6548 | 18.4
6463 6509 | 19.2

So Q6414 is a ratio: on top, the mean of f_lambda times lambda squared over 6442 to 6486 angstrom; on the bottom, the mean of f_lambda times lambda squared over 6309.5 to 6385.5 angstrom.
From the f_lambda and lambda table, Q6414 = 1.40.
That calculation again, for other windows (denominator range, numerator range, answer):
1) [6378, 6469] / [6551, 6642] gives 1.06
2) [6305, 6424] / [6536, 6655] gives 1.19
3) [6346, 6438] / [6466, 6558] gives 1.22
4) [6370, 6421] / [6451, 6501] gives 1.23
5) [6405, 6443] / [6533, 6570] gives 1.46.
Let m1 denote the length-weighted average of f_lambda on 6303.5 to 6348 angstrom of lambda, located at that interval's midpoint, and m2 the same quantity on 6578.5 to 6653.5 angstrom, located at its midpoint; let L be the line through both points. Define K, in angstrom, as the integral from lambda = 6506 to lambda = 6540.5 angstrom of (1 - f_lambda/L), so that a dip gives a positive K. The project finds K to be -3.1 angstrom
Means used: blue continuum 17.2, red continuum 16.6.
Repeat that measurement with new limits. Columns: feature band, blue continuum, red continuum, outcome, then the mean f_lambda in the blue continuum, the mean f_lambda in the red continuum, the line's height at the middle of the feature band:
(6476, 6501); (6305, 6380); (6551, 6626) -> 1.26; 16.6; 19.7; 18.4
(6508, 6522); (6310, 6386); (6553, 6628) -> 0.63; 16.6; 19.8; 18.8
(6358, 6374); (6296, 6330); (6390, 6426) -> 0.90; 17.1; 16.3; 16.6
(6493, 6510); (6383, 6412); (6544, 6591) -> -0.72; 16.5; 21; 19.3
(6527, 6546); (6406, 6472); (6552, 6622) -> -0.71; 19.4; 19.7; 19.6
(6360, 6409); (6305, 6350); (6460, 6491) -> 3.34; 17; 19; 17.8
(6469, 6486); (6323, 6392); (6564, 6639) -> -2.64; 16.5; 17.5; 17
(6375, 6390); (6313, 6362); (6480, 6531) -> -0.49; 16.3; 17.9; 16.7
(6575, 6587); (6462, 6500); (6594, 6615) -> -1.39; 18.8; 16.3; 16.8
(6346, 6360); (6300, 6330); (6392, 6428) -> 0.72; 17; 16.3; 16.7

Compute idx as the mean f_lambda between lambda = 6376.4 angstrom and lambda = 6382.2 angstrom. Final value 17.3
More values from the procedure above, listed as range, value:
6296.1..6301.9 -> 17.4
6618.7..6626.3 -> 18.6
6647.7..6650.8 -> 13.6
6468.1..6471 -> 18.2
